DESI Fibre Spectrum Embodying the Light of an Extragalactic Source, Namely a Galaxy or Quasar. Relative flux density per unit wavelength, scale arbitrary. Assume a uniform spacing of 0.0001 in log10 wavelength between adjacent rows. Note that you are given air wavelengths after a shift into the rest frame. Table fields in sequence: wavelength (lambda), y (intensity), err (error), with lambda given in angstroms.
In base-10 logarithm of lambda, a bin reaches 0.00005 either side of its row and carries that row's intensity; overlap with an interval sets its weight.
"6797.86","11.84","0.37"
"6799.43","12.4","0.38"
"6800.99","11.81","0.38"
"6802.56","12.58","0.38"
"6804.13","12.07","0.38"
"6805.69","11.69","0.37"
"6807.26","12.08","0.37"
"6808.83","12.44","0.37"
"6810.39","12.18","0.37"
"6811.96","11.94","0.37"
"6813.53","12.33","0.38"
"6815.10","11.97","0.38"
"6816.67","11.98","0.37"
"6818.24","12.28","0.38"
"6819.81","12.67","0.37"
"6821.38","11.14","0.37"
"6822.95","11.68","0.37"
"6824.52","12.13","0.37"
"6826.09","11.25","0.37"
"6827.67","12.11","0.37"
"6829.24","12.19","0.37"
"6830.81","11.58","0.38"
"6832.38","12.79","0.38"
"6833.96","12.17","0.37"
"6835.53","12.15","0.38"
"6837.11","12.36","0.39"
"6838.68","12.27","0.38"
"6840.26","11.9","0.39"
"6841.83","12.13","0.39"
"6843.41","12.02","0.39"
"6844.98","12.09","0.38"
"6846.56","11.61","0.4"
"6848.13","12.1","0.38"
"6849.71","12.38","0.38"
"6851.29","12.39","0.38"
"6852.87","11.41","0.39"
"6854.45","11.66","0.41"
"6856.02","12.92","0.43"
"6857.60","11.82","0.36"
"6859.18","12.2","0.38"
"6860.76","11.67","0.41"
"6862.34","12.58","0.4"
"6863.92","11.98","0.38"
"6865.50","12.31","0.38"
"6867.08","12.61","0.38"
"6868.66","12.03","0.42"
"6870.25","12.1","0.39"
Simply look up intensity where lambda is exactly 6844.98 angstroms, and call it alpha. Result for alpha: 12.09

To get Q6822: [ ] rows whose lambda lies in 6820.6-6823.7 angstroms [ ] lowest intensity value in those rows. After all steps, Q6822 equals 11.14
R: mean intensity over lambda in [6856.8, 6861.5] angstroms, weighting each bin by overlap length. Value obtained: 11.9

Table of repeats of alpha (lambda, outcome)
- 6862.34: 12.58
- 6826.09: 11.25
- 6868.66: 12.03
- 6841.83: 12.13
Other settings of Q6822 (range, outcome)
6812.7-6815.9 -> 11.97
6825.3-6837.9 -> 11.25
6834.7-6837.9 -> 12.15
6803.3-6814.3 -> 11.69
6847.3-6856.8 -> 11.41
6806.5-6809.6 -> 12.08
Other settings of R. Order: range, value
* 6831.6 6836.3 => 12.4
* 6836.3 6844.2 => 12.1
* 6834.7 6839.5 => 12.2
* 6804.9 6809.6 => 12.1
